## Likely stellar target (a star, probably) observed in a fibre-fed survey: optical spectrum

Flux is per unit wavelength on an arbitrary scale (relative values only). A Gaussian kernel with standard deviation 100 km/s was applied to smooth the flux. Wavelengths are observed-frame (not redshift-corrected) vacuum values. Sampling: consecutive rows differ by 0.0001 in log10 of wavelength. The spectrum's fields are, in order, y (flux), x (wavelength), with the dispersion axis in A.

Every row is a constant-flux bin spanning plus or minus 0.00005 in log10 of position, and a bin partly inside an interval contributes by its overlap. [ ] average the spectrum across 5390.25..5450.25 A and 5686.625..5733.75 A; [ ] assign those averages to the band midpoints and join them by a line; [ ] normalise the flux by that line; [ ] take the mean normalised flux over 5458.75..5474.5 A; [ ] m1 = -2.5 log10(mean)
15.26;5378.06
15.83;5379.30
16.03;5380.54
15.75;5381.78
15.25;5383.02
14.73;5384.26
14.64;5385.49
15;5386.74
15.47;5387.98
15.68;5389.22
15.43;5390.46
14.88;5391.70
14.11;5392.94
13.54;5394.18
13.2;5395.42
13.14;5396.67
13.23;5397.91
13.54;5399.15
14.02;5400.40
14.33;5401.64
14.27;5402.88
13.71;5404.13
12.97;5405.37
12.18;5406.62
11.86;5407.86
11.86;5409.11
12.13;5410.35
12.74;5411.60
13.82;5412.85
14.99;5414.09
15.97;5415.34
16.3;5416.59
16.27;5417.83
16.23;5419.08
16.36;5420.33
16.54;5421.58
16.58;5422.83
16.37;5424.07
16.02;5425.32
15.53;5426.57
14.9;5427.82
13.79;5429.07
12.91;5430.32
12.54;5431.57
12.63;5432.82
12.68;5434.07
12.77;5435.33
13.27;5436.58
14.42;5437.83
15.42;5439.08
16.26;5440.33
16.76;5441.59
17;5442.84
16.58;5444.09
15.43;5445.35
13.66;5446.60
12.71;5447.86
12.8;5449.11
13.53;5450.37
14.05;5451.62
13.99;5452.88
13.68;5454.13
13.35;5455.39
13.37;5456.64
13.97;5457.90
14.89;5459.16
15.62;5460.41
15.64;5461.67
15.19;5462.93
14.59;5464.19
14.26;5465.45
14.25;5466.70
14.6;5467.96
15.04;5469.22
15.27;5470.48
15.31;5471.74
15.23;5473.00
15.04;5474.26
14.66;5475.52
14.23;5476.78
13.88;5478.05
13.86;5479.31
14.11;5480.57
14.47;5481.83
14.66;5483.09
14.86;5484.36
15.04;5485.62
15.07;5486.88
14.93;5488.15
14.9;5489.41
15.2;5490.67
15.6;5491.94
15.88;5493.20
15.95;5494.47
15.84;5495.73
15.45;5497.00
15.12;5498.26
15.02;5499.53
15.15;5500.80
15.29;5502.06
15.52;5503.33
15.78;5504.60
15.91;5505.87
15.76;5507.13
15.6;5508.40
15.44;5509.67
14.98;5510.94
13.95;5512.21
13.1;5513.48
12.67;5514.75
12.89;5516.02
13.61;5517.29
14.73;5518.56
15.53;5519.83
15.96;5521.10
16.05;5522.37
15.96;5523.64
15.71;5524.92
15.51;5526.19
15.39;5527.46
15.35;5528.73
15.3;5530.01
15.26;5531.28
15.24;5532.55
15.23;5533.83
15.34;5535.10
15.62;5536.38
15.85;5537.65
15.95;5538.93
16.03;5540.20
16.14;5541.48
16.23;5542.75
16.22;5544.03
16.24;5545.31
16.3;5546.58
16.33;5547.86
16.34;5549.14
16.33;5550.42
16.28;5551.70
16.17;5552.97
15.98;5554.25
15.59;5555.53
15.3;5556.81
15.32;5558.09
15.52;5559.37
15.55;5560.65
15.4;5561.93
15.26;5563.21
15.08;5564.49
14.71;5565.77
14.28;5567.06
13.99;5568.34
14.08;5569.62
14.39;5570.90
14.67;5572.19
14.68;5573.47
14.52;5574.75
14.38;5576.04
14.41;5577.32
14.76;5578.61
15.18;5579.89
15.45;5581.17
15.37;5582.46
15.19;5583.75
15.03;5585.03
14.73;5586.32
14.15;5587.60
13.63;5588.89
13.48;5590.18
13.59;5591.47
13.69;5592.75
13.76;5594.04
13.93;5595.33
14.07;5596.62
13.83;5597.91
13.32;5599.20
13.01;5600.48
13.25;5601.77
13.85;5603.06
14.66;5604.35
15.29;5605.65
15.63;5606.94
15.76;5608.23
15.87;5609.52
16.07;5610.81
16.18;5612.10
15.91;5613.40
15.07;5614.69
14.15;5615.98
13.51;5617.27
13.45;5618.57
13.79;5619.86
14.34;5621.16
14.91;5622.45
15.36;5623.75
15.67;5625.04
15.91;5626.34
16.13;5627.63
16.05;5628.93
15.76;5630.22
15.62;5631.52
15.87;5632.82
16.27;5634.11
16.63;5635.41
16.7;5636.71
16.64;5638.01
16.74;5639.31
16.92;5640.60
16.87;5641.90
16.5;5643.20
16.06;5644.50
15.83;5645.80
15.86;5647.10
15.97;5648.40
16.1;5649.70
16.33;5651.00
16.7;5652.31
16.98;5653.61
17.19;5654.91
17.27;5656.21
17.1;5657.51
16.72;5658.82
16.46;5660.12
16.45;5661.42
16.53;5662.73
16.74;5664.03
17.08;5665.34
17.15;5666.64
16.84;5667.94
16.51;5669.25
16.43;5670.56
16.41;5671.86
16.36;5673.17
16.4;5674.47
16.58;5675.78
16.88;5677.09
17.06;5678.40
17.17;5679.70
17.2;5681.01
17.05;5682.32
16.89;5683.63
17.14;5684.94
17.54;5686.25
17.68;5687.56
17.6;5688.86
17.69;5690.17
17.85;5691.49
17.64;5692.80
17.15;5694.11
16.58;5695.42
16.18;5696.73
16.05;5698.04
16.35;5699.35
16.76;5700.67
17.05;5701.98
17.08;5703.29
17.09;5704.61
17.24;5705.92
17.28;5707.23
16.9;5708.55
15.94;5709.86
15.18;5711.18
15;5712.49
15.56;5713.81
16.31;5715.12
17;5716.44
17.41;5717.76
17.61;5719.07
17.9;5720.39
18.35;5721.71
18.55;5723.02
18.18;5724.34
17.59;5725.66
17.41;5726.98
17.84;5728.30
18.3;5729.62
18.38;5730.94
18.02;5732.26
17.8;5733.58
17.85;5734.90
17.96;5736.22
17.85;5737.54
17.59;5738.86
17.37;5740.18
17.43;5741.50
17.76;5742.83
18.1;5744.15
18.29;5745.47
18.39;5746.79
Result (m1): -0.02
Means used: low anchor 14.3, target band 15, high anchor 17.2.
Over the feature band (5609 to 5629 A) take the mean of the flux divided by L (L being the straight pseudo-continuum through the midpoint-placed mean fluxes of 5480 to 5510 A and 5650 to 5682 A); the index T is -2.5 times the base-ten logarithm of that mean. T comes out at 0.09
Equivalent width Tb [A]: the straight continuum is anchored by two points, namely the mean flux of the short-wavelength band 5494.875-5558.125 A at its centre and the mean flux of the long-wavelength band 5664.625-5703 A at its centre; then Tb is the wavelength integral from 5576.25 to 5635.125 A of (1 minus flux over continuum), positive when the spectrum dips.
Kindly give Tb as 5.1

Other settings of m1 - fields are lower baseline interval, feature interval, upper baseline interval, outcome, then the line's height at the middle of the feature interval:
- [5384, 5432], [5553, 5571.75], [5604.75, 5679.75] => 0.03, 15.5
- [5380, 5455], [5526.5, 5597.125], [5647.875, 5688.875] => 0.05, 15.8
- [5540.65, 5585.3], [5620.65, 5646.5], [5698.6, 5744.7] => 0.01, 16.2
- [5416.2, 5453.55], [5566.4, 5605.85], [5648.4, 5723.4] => 0.13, 16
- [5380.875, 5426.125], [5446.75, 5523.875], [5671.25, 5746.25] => 0.04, 15.3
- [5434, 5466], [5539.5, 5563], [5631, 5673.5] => -0.03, 15.5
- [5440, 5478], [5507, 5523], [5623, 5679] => 0.04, 15.2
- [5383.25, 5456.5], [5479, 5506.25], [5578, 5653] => -0.04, 14.7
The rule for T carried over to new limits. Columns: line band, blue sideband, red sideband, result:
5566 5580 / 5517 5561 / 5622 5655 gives 0.10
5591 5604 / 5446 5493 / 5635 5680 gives 0.17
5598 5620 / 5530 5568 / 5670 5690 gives 0.12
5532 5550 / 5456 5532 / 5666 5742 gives -0.03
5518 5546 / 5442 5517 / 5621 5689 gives -0.03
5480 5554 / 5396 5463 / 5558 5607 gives -0.07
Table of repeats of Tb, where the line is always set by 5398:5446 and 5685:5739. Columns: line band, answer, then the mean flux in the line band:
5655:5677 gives 0.14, 16.7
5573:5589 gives 1.25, 14.8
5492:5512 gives -0.28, 15.5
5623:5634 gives 0.43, 15.8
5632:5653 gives 0.28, 16.4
